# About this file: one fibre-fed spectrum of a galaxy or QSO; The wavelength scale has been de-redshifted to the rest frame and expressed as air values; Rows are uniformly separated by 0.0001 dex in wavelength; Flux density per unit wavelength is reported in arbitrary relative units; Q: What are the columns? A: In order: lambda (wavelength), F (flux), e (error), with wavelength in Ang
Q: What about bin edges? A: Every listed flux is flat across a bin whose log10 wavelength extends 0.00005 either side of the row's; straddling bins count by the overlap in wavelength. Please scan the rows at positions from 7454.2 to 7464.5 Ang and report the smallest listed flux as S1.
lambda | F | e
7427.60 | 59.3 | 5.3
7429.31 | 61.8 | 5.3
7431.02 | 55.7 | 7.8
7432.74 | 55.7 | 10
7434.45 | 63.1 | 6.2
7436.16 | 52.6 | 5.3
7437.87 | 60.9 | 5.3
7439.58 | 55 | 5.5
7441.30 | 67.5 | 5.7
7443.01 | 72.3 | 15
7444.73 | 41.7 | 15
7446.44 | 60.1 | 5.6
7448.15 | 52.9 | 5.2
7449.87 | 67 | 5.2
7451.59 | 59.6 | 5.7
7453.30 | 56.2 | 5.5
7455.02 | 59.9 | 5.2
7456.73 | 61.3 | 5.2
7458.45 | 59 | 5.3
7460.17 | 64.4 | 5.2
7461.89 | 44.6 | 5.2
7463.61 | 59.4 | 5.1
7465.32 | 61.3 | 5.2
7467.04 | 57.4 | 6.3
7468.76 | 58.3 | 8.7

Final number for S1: 44.6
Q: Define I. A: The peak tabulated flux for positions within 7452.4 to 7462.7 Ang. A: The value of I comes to 64.4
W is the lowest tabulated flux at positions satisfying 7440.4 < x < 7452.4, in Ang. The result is 41.7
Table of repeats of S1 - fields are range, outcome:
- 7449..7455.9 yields 56.2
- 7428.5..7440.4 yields 52.6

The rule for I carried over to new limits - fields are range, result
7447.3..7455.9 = 67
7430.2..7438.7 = 63.1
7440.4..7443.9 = 72.3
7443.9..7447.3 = 60.1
